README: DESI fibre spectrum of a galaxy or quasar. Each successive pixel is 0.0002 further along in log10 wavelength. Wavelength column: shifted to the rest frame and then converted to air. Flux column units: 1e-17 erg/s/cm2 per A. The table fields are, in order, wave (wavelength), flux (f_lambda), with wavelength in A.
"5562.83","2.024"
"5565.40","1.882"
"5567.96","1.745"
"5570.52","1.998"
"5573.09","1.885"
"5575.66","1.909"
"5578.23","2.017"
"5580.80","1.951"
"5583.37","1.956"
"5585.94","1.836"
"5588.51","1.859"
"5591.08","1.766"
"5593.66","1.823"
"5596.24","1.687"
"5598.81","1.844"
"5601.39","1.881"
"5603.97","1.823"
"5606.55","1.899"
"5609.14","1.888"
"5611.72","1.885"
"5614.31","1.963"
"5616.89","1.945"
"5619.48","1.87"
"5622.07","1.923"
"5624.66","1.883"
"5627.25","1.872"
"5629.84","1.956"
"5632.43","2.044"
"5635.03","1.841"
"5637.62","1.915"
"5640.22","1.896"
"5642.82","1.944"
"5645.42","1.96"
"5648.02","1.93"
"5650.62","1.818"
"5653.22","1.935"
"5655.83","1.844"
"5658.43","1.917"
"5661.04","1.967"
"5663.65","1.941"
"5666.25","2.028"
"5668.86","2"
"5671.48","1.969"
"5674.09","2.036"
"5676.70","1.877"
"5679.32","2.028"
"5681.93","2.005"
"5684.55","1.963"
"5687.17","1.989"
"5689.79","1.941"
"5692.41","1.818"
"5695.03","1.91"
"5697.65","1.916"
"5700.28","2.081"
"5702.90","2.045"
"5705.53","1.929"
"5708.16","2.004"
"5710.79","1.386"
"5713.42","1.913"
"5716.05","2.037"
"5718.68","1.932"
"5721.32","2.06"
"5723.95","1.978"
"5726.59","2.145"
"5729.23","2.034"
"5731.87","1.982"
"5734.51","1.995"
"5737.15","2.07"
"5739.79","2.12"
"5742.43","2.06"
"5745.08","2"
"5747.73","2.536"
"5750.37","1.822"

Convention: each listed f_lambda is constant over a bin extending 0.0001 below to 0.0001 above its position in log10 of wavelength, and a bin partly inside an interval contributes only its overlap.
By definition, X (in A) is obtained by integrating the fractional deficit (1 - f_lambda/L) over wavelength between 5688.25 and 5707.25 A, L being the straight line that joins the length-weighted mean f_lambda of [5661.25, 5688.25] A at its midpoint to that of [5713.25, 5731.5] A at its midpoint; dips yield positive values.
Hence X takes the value 0.5 A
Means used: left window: 1.98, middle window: 1.95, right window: 2.02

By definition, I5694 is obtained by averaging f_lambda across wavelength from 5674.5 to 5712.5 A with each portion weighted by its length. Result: 1.92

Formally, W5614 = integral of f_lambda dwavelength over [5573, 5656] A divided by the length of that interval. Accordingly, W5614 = 1.89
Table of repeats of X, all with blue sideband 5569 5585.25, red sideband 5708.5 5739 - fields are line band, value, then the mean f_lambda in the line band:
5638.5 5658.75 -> 0.50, 1.9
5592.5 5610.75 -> 1.05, 1.84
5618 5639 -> 0.41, 1.91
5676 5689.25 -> -0.12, 1.97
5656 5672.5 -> -0.06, 1.96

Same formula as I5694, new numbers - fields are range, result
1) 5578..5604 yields 1.85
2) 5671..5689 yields 1.98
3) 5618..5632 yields 1.91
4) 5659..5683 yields 1.98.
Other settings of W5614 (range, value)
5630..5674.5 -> 1.94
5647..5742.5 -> 1.96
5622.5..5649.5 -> 1.92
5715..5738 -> 2.02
